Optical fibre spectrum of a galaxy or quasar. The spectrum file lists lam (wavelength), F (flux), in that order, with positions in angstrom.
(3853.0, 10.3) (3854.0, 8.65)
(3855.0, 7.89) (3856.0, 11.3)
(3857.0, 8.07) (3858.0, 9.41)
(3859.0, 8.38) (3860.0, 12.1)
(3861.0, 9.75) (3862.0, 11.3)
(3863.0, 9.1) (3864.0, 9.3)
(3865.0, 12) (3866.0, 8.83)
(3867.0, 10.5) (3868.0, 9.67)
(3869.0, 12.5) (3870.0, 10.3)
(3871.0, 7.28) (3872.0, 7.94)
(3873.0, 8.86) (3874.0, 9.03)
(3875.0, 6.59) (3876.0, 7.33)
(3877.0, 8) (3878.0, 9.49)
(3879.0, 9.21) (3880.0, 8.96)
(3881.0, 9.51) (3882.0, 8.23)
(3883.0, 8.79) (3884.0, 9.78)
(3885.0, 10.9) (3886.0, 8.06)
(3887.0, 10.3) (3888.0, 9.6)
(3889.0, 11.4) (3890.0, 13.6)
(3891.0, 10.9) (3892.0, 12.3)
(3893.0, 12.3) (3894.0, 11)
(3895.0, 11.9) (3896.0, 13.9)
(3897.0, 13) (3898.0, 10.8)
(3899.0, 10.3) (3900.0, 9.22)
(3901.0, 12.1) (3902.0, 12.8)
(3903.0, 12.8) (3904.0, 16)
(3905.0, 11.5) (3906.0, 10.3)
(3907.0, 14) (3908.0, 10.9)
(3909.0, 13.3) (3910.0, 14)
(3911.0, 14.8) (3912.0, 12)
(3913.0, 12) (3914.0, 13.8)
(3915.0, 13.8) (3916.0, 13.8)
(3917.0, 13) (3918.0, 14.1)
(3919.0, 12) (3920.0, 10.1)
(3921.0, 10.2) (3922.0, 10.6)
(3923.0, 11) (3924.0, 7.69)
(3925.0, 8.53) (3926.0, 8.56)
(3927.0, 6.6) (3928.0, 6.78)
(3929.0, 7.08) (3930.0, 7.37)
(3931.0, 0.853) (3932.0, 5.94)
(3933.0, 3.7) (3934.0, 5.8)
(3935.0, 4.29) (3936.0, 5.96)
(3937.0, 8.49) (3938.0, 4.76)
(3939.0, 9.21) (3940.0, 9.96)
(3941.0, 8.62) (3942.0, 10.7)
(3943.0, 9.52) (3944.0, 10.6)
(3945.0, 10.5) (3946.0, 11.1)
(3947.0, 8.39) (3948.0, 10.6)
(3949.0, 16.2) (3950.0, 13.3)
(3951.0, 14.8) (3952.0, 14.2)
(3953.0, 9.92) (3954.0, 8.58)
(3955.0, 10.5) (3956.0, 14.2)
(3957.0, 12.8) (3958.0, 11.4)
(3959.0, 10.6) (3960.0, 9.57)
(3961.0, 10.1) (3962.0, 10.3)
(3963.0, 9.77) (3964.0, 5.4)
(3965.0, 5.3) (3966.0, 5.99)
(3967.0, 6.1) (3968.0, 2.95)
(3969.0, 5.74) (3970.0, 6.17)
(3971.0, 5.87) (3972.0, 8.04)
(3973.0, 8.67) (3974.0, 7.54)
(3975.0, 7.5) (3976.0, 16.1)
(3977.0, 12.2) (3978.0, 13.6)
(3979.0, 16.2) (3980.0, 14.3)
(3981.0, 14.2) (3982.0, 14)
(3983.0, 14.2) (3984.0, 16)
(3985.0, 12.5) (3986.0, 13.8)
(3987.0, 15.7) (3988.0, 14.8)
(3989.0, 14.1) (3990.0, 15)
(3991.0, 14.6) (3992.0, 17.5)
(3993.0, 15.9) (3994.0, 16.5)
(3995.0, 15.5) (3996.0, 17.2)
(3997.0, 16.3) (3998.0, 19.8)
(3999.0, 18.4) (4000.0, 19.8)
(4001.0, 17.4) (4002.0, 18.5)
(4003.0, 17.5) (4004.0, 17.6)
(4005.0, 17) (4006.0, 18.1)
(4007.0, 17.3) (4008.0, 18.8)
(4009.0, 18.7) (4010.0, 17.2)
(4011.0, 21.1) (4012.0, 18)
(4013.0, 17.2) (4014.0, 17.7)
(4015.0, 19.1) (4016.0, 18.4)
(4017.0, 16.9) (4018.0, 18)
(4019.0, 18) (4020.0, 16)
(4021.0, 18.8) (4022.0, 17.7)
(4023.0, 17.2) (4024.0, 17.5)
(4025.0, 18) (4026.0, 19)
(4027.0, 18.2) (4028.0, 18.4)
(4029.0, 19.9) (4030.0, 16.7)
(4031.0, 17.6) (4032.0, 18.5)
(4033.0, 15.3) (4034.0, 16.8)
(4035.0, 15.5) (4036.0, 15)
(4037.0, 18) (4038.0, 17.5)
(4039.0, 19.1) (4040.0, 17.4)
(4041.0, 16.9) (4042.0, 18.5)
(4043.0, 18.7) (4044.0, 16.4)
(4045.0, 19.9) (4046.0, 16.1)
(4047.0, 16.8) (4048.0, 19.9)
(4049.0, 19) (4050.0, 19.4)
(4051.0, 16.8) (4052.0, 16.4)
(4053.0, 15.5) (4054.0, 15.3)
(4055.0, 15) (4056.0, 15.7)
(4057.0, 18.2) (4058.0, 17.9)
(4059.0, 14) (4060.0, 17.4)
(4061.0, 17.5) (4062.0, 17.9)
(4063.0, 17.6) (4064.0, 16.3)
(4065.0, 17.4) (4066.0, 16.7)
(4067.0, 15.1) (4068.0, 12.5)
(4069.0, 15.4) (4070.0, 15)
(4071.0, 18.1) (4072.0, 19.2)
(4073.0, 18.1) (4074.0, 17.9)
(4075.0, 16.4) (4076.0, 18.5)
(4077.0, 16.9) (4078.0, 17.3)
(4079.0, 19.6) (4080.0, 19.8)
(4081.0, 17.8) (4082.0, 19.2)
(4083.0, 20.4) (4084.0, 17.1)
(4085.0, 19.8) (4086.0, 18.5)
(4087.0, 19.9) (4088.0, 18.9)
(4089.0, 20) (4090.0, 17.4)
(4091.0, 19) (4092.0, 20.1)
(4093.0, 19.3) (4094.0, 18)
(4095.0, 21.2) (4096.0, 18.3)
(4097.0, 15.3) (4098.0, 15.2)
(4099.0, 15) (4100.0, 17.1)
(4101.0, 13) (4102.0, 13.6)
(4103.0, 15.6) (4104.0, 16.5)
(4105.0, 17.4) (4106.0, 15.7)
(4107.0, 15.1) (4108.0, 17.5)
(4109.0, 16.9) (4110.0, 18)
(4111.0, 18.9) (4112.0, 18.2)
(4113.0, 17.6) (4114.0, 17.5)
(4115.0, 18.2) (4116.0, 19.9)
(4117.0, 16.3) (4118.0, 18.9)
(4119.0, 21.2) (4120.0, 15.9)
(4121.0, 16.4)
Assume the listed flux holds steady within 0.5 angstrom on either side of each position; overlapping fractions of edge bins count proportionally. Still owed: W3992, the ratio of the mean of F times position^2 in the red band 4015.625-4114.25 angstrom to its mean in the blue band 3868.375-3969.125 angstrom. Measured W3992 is 1.9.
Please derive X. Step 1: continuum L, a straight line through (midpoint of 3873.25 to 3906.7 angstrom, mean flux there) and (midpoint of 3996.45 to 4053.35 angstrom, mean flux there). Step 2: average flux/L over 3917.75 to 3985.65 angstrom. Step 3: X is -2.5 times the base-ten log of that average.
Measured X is 0.40 mag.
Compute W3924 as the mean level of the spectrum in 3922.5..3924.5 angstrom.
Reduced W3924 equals 9.35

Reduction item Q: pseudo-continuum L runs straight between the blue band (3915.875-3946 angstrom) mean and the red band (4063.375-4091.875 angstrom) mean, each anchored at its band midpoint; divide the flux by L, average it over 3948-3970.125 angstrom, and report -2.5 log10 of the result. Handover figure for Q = 0.040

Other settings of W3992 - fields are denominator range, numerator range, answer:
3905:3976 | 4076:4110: 1.99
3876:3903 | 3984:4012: 1.68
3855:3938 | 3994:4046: 1.88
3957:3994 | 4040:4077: 1.58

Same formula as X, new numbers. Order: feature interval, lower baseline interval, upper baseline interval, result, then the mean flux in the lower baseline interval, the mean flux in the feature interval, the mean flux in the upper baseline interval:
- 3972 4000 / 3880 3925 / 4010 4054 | 0.08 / 11.6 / 14.5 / 17.7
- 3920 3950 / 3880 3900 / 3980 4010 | 0.50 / 10.8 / 8.38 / 16.4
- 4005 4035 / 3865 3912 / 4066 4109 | -0.18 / 10.7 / 17.9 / 17.4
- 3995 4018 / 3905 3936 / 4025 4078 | -0.22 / 9.86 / 18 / 17.2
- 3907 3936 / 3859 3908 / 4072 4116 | 0.20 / 10.5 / 9.74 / 17.8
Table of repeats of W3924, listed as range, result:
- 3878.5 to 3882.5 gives 8.98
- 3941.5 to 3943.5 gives 10.1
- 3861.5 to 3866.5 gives 10.1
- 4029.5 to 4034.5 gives 17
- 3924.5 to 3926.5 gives 8.54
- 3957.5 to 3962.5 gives 10.4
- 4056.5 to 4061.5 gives 17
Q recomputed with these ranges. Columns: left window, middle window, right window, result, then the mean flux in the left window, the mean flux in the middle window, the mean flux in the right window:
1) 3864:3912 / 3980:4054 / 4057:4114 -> -0.14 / 10.7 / 17.2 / 17.4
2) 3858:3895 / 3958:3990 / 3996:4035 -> 0.42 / 9.83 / 10.6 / 17.9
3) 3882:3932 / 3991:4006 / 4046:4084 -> -0.19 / 10.9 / 17.4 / 17.2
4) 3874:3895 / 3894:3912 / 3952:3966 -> -0.25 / 9.84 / 12.4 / 9.9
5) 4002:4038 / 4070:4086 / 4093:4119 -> -0.06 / 17.7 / 18.3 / 17.1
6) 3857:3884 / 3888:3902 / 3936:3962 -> -0.20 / 9.31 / 11.7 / 10.6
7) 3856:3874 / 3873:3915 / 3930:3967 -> -0.17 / 9.75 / 11.1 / 9.15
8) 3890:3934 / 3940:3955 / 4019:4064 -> 0.14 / 10.8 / 11.2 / 17.4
